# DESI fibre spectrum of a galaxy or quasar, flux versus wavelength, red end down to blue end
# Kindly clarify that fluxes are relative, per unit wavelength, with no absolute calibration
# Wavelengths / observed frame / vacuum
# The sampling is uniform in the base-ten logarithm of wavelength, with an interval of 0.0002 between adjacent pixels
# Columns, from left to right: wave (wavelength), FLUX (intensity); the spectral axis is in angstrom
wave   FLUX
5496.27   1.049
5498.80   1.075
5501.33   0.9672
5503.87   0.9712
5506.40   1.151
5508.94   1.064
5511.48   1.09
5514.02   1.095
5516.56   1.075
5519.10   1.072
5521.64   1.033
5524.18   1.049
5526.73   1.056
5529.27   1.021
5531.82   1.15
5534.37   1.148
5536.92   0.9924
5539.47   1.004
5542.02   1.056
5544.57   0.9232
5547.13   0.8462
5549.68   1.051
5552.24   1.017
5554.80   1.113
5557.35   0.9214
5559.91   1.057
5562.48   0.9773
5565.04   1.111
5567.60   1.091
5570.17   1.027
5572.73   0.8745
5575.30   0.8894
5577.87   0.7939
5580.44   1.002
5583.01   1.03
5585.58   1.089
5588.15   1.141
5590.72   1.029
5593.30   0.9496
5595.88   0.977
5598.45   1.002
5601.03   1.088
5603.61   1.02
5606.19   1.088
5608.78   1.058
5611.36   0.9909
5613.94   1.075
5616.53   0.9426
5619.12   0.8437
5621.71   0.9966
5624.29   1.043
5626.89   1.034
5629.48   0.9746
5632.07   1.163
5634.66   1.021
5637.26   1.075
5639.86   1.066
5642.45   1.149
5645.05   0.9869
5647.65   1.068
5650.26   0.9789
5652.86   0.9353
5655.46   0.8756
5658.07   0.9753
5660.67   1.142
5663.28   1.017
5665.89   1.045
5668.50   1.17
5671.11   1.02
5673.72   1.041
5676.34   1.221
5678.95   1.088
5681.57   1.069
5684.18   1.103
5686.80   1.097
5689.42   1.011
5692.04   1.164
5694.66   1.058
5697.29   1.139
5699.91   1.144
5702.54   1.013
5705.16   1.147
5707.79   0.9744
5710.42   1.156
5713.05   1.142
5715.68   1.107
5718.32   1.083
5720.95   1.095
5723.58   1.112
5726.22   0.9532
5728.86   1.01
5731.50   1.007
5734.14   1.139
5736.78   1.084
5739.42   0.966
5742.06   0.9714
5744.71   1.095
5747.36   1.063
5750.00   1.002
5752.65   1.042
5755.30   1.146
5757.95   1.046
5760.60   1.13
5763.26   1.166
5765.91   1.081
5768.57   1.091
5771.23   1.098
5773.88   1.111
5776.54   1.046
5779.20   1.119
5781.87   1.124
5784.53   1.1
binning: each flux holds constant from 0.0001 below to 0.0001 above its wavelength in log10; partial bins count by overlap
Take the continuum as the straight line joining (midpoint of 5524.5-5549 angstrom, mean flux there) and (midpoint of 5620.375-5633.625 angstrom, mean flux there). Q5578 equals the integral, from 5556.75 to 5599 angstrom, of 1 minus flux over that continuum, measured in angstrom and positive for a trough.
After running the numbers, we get 1.3 angstrom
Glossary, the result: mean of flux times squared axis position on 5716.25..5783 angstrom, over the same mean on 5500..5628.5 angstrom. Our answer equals 1.1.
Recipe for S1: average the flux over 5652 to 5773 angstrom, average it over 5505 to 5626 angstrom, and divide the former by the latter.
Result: 1.05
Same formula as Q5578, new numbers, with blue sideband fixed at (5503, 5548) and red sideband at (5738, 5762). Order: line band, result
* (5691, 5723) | -1.55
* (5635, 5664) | 0.69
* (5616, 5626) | 0.84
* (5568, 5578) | 1.17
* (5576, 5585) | 0.84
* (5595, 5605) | 0.23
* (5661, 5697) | -1.30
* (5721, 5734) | 0.16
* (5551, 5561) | 0.20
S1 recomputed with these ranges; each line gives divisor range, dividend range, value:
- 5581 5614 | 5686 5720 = 1.05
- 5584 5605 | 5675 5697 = 1.06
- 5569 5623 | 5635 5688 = 1.06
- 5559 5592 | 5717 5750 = 1.04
